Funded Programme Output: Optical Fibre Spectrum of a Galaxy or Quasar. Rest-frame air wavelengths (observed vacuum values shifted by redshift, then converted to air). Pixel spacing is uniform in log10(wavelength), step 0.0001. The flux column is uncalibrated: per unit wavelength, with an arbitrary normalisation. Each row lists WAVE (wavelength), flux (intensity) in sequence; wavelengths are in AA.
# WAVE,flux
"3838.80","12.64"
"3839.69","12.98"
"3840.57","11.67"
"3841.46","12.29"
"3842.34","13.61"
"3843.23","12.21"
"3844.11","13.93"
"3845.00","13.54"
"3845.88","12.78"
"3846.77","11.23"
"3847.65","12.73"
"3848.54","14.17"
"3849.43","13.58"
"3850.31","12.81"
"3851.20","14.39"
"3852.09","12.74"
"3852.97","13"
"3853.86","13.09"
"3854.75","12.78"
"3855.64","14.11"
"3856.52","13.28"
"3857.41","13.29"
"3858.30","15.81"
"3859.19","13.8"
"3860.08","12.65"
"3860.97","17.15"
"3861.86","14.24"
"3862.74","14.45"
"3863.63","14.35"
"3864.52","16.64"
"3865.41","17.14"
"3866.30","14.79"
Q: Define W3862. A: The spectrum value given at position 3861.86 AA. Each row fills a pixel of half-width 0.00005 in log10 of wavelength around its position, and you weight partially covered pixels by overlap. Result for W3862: 14.24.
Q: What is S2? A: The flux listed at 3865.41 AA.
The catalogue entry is 17.14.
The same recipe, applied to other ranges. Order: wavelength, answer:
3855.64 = 14.11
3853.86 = 13.09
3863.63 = 14.35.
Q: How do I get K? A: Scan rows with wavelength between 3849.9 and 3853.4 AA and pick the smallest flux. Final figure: 12.74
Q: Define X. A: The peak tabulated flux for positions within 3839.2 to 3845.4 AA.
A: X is 13.93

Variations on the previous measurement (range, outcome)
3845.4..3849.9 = 14.17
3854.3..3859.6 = 15.81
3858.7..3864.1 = 17.15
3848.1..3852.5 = 14.39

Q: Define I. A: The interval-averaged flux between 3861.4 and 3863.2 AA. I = 14.4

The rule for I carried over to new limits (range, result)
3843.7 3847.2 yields 12.9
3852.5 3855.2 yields 13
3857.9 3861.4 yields 14.8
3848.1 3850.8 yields 13.5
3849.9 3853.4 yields 13.2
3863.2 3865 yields 15.5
